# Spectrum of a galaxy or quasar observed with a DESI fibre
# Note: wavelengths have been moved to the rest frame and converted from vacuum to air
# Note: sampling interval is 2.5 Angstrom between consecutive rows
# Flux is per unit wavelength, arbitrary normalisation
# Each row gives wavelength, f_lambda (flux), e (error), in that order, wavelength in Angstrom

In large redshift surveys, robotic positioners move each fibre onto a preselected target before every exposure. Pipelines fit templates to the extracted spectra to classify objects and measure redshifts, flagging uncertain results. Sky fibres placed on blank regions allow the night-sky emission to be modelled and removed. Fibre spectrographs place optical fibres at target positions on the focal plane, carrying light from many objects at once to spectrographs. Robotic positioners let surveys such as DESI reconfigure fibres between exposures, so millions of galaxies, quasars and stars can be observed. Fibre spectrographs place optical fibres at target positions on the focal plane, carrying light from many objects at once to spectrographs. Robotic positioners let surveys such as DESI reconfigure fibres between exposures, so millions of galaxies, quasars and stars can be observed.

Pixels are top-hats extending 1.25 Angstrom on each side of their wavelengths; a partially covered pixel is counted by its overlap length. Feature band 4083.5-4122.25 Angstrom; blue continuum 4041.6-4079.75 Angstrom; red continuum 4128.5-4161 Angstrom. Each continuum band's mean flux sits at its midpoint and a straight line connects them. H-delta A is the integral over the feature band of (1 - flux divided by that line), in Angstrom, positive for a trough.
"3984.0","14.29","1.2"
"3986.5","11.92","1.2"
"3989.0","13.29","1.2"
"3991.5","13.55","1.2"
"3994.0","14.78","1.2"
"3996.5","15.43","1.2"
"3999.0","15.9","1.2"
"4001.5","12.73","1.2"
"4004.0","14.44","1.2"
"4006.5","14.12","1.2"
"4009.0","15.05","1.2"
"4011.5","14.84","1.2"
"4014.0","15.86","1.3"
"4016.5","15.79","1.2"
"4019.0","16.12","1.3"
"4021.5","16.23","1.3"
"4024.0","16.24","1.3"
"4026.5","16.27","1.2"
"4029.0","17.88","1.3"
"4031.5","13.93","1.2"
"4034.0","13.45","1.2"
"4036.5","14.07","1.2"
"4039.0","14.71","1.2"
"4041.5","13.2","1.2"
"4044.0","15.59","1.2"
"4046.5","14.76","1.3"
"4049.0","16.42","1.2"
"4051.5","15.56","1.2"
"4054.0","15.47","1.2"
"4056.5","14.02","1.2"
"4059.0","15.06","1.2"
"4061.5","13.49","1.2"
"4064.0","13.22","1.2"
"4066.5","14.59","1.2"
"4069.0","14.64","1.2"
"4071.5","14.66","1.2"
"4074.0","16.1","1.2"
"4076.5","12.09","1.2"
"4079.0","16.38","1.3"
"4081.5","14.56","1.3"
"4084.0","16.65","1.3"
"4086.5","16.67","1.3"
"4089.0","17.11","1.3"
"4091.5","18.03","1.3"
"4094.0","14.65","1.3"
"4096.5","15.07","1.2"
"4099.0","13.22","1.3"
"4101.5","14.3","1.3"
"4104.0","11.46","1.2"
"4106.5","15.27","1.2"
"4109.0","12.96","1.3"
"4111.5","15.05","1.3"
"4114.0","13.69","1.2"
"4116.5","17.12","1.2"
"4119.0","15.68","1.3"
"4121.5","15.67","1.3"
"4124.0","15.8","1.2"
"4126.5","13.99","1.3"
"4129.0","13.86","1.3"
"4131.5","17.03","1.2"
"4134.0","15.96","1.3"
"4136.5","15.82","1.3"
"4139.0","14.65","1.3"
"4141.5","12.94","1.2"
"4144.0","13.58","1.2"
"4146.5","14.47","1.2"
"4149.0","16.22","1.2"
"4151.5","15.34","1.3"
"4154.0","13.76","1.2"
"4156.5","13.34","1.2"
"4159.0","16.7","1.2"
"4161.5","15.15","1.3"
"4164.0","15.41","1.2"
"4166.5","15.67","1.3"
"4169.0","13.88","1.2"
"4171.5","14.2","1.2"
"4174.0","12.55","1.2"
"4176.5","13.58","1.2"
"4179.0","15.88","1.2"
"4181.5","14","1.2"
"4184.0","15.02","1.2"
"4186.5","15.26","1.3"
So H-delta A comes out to -0.8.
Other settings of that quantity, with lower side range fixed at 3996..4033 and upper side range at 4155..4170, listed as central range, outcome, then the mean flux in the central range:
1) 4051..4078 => 1.5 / 14.4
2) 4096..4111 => 1.4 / 13.7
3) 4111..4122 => -0.2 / 15.5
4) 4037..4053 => 0.3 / 15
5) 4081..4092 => -1.0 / 16.6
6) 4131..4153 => 0.1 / 15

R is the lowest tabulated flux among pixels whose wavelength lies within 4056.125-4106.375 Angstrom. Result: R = 11.46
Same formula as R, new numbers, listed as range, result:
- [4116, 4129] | 13.86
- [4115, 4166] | 12.94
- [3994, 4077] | 12.09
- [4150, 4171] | 13.34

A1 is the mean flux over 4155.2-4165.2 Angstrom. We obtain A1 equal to 15.1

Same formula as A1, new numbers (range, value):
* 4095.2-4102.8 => 14.2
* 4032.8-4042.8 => 13.9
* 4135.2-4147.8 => 14.3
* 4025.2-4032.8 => 16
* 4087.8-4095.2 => 16.6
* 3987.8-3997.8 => 14.3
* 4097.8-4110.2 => 13.4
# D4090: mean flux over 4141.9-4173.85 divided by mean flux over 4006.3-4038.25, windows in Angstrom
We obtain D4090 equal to 0.95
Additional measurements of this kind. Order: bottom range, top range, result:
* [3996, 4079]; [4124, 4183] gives 0.99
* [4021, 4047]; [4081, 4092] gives 1.10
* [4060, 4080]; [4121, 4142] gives 1.05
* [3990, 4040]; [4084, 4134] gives 1.01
